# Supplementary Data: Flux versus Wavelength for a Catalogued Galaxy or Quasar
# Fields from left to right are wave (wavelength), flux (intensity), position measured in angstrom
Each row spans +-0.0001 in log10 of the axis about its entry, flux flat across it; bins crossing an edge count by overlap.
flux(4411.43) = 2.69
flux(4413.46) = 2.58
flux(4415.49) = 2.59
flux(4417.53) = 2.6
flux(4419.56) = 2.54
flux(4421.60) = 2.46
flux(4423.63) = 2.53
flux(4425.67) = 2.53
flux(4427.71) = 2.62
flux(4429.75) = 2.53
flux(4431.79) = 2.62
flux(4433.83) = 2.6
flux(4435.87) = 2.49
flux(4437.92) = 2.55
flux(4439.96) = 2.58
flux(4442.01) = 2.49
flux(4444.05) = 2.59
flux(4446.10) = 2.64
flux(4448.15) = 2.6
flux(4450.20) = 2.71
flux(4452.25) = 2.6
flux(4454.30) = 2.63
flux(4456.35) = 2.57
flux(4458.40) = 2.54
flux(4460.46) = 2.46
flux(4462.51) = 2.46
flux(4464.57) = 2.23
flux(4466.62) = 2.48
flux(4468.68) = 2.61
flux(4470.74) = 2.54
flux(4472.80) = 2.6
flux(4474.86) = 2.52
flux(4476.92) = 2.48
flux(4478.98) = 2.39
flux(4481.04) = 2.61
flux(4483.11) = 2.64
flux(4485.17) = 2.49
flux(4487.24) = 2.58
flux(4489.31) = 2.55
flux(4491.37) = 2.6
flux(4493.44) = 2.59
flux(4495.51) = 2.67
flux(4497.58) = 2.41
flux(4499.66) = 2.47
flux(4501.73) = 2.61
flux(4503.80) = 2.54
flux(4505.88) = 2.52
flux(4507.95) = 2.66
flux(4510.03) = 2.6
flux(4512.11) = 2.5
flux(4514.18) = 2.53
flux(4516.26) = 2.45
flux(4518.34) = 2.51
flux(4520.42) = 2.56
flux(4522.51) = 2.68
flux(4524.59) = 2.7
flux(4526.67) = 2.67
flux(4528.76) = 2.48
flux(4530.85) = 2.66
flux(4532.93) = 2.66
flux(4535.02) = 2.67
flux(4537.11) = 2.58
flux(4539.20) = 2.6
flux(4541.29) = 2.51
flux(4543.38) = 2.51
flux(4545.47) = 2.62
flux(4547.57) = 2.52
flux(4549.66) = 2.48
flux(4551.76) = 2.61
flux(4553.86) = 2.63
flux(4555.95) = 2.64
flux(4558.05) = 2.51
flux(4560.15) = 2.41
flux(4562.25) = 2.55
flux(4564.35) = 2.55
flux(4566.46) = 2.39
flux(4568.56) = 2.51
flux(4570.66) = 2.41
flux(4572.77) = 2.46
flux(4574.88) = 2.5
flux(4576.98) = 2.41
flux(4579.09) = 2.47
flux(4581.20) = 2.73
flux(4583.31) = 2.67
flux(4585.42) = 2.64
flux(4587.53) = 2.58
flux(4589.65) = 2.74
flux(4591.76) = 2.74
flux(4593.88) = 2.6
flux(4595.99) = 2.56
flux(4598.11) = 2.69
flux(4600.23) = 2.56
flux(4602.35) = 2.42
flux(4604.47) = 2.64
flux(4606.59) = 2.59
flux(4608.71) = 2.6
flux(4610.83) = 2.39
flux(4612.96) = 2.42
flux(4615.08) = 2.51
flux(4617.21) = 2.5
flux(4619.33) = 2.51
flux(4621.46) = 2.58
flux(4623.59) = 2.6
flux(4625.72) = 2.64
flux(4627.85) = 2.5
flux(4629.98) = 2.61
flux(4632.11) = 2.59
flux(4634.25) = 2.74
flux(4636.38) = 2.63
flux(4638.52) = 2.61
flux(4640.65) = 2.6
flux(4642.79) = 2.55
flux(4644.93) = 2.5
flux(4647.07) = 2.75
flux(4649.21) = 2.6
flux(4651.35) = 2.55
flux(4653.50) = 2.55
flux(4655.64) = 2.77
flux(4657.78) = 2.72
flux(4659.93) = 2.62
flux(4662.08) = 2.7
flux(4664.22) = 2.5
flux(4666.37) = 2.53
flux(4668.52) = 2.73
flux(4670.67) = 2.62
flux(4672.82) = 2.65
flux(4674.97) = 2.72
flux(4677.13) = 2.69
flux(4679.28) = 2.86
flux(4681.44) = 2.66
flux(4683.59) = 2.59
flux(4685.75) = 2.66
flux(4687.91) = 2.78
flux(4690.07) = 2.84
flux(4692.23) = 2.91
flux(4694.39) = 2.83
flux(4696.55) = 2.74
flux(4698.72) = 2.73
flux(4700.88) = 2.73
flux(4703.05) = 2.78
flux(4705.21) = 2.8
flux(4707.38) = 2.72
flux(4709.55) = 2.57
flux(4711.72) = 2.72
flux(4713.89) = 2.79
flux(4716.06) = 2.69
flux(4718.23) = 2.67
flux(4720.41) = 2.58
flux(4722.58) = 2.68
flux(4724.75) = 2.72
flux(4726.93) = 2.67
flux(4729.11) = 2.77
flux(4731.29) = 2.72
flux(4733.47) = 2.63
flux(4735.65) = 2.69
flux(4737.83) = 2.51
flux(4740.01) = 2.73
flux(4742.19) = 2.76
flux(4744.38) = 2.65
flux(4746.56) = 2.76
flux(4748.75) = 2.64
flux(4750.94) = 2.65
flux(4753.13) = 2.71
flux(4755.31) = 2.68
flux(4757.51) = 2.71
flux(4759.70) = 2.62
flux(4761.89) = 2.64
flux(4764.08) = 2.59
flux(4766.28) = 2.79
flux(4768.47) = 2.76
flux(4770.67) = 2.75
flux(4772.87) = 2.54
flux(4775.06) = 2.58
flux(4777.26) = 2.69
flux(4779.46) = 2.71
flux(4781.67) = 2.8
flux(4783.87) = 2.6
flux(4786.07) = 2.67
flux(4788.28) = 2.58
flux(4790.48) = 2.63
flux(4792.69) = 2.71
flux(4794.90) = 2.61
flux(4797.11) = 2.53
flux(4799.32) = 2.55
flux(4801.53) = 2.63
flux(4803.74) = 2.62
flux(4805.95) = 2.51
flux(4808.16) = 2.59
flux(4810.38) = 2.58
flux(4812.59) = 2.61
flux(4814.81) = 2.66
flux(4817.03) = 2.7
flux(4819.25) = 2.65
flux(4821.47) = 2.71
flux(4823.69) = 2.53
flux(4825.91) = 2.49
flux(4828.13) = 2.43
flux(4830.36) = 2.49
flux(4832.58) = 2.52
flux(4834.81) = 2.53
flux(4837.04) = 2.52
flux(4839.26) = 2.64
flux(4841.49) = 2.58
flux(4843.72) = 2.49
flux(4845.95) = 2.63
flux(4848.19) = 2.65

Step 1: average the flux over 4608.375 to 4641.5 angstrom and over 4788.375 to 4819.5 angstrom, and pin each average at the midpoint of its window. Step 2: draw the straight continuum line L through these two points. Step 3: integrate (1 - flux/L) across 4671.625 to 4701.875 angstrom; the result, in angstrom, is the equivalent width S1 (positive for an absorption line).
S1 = -1.9 angstrom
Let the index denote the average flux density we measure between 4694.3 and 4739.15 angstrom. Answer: 2.7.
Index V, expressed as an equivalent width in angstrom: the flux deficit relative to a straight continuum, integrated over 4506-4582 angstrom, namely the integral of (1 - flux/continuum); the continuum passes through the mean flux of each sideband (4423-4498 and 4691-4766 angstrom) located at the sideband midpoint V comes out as 1.31 angstrom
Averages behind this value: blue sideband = 2.55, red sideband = 2.7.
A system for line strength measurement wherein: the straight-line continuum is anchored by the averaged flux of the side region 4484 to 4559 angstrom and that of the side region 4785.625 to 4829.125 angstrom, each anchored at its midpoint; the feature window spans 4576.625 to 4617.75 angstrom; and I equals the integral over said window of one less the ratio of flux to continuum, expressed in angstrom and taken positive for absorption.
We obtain 0.04 angstrom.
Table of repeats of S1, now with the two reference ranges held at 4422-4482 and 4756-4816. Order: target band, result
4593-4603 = 0.1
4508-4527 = -0.1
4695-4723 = -1.0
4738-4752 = -0.3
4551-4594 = 0.3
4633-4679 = -0.6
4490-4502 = 0.0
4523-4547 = -0.4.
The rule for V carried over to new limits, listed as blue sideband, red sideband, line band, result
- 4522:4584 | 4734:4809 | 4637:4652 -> 0.0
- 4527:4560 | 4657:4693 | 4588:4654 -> 1.5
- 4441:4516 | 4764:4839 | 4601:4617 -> 0.4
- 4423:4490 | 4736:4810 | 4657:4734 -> -2.3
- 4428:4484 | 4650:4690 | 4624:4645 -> 0.3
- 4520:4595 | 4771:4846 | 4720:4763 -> -1.4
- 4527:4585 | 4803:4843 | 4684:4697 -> -1.1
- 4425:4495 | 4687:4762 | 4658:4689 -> 0.1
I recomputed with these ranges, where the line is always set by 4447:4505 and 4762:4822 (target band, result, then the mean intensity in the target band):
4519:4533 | -0.4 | 2.62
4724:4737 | -0.4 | 2.69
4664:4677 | -0.2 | 2.64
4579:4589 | -0.2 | 2.64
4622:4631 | 0.0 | 2.59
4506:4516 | 0.0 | 2.56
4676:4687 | -0.4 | 2.69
